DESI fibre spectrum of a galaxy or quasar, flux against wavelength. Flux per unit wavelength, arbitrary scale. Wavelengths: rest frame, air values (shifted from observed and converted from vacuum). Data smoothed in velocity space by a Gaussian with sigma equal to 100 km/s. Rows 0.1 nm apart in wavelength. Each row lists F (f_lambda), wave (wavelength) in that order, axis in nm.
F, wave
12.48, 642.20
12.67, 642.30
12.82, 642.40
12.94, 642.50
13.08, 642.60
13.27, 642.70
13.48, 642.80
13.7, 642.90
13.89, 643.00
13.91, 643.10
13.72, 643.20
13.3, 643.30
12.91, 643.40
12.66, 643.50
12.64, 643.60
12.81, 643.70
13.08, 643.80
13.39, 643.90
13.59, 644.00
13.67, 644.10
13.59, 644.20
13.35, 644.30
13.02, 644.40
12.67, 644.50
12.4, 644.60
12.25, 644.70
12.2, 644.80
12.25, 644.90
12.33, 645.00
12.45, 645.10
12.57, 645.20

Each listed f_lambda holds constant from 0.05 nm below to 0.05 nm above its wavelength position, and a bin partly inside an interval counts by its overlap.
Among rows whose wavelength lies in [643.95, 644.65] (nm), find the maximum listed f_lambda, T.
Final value 13.67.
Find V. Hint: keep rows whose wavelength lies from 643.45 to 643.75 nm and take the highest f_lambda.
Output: 12.81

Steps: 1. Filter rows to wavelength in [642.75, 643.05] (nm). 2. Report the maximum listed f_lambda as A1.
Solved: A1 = 13.89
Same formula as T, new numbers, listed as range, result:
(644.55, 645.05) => 12.4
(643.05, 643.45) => 13.91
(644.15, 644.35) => 13.59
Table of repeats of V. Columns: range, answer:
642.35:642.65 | 13.08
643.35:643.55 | 12.91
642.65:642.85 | 13.48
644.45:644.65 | 12.67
